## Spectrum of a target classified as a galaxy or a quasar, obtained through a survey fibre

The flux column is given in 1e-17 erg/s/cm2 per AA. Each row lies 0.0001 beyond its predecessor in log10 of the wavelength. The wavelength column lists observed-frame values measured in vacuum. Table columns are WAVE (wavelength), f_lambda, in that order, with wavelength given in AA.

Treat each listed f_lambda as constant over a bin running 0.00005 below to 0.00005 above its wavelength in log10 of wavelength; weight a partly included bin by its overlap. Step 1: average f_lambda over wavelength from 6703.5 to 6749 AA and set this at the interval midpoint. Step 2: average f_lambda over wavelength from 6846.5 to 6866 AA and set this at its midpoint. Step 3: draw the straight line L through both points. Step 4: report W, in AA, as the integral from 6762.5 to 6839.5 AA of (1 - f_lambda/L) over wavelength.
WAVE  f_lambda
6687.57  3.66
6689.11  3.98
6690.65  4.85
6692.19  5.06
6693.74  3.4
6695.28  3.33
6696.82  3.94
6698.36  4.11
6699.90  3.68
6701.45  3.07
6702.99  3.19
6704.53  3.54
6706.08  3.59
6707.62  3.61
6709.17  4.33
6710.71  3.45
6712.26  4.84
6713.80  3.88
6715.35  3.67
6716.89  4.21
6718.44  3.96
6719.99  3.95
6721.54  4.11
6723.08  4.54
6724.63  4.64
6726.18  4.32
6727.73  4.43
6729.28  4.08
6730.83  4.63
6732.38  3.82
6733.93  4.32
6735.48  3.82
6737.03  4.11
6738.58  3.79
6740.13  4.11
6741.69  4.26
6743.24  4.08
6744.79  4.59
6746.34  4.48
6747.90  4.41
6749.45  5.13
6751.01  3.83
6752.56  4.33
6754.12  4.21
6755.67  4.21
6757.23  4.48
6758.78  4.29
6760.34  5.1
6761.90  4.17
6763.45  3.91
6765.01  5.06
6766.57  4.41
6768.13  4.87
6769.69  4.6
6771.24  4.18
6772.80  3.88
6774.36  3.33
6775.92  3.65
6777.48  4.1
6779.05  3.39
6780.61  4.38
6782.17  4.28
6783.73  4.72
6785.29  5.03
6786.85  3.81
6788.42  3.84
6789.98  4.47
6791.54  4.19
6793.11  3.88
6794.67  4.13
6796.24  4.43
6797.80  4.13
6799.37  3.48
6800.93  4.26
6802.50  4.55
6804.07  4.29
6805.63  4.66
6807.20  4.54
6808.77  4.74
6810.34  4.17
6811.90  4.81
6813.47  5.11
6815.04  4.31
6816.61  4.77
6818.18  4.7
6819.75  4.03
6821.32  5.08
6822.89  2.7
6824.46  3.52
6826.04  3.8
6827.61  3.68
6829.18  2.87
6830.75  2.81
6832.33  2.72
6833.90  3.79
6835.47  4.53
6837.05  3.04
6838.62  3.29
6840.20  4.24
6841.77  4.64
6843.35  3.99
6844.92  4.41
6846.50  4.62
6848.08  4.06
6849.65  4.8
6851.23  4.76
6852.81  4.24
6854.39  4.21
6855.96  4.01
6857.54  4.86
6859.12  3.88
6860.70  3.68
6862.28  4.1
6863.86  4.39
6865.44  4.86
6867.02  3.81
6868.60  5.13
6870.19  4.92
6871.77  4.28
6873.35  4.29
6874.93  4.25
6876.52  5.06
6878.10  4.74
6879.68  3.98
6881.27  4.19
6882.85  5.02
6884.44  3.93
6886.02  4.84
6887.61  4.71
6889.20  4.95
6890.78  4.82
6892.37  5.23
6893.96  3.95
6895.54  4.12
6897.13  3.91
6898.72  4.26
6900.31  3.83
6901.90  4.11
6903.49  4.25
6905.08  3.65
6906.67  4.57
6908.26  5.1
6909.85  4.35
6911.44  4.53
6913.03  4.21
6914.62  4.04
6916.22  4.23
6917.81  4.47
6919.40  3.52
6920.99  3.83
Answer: 2.5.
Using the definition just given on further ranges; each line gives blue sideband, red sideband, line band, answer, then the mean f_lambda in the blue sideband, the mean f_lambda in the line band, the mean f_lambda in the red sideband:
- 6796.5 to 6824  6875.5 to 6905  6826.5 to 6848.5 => 3.1 AA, 4.36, 3.76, 4.42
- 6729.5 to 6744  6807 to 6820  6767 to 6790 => 1.1 AA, 4.1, 4.16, 4.6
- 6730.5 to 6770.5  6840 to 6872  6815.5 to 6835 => 2.9 AA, 4.34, 3.73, 4.38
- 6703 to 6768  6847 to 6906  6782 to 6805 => 0.2 AA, 4.21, 4.24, 4.38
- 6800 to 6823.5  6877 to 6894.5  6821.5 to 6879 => 5.5 AA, 4.46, 4.09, 4.6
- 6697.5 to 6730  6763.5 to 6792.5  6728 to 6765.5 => -1.8 AA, 3.96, 4.3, 4.22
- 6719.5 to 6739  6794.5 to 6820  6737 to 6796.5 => 0.8 AA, 4.21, 4.26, 4.43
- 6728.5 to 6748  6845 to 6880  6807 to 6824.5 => -0.3 AA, 4.18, 4.4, 4.41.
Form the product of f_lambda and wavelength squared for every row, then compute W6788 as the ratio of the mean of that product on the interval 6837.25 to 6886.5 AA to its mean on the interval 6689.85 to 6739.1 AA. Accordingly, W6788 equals 1.1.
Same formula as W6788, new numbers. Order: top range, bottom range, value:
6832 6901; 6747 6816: 1.03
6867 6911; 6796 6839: 1.13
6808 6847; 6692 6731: 1.05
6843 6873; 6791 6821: 1.01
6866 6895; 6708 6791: 1.12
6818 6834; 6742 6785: 0.84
